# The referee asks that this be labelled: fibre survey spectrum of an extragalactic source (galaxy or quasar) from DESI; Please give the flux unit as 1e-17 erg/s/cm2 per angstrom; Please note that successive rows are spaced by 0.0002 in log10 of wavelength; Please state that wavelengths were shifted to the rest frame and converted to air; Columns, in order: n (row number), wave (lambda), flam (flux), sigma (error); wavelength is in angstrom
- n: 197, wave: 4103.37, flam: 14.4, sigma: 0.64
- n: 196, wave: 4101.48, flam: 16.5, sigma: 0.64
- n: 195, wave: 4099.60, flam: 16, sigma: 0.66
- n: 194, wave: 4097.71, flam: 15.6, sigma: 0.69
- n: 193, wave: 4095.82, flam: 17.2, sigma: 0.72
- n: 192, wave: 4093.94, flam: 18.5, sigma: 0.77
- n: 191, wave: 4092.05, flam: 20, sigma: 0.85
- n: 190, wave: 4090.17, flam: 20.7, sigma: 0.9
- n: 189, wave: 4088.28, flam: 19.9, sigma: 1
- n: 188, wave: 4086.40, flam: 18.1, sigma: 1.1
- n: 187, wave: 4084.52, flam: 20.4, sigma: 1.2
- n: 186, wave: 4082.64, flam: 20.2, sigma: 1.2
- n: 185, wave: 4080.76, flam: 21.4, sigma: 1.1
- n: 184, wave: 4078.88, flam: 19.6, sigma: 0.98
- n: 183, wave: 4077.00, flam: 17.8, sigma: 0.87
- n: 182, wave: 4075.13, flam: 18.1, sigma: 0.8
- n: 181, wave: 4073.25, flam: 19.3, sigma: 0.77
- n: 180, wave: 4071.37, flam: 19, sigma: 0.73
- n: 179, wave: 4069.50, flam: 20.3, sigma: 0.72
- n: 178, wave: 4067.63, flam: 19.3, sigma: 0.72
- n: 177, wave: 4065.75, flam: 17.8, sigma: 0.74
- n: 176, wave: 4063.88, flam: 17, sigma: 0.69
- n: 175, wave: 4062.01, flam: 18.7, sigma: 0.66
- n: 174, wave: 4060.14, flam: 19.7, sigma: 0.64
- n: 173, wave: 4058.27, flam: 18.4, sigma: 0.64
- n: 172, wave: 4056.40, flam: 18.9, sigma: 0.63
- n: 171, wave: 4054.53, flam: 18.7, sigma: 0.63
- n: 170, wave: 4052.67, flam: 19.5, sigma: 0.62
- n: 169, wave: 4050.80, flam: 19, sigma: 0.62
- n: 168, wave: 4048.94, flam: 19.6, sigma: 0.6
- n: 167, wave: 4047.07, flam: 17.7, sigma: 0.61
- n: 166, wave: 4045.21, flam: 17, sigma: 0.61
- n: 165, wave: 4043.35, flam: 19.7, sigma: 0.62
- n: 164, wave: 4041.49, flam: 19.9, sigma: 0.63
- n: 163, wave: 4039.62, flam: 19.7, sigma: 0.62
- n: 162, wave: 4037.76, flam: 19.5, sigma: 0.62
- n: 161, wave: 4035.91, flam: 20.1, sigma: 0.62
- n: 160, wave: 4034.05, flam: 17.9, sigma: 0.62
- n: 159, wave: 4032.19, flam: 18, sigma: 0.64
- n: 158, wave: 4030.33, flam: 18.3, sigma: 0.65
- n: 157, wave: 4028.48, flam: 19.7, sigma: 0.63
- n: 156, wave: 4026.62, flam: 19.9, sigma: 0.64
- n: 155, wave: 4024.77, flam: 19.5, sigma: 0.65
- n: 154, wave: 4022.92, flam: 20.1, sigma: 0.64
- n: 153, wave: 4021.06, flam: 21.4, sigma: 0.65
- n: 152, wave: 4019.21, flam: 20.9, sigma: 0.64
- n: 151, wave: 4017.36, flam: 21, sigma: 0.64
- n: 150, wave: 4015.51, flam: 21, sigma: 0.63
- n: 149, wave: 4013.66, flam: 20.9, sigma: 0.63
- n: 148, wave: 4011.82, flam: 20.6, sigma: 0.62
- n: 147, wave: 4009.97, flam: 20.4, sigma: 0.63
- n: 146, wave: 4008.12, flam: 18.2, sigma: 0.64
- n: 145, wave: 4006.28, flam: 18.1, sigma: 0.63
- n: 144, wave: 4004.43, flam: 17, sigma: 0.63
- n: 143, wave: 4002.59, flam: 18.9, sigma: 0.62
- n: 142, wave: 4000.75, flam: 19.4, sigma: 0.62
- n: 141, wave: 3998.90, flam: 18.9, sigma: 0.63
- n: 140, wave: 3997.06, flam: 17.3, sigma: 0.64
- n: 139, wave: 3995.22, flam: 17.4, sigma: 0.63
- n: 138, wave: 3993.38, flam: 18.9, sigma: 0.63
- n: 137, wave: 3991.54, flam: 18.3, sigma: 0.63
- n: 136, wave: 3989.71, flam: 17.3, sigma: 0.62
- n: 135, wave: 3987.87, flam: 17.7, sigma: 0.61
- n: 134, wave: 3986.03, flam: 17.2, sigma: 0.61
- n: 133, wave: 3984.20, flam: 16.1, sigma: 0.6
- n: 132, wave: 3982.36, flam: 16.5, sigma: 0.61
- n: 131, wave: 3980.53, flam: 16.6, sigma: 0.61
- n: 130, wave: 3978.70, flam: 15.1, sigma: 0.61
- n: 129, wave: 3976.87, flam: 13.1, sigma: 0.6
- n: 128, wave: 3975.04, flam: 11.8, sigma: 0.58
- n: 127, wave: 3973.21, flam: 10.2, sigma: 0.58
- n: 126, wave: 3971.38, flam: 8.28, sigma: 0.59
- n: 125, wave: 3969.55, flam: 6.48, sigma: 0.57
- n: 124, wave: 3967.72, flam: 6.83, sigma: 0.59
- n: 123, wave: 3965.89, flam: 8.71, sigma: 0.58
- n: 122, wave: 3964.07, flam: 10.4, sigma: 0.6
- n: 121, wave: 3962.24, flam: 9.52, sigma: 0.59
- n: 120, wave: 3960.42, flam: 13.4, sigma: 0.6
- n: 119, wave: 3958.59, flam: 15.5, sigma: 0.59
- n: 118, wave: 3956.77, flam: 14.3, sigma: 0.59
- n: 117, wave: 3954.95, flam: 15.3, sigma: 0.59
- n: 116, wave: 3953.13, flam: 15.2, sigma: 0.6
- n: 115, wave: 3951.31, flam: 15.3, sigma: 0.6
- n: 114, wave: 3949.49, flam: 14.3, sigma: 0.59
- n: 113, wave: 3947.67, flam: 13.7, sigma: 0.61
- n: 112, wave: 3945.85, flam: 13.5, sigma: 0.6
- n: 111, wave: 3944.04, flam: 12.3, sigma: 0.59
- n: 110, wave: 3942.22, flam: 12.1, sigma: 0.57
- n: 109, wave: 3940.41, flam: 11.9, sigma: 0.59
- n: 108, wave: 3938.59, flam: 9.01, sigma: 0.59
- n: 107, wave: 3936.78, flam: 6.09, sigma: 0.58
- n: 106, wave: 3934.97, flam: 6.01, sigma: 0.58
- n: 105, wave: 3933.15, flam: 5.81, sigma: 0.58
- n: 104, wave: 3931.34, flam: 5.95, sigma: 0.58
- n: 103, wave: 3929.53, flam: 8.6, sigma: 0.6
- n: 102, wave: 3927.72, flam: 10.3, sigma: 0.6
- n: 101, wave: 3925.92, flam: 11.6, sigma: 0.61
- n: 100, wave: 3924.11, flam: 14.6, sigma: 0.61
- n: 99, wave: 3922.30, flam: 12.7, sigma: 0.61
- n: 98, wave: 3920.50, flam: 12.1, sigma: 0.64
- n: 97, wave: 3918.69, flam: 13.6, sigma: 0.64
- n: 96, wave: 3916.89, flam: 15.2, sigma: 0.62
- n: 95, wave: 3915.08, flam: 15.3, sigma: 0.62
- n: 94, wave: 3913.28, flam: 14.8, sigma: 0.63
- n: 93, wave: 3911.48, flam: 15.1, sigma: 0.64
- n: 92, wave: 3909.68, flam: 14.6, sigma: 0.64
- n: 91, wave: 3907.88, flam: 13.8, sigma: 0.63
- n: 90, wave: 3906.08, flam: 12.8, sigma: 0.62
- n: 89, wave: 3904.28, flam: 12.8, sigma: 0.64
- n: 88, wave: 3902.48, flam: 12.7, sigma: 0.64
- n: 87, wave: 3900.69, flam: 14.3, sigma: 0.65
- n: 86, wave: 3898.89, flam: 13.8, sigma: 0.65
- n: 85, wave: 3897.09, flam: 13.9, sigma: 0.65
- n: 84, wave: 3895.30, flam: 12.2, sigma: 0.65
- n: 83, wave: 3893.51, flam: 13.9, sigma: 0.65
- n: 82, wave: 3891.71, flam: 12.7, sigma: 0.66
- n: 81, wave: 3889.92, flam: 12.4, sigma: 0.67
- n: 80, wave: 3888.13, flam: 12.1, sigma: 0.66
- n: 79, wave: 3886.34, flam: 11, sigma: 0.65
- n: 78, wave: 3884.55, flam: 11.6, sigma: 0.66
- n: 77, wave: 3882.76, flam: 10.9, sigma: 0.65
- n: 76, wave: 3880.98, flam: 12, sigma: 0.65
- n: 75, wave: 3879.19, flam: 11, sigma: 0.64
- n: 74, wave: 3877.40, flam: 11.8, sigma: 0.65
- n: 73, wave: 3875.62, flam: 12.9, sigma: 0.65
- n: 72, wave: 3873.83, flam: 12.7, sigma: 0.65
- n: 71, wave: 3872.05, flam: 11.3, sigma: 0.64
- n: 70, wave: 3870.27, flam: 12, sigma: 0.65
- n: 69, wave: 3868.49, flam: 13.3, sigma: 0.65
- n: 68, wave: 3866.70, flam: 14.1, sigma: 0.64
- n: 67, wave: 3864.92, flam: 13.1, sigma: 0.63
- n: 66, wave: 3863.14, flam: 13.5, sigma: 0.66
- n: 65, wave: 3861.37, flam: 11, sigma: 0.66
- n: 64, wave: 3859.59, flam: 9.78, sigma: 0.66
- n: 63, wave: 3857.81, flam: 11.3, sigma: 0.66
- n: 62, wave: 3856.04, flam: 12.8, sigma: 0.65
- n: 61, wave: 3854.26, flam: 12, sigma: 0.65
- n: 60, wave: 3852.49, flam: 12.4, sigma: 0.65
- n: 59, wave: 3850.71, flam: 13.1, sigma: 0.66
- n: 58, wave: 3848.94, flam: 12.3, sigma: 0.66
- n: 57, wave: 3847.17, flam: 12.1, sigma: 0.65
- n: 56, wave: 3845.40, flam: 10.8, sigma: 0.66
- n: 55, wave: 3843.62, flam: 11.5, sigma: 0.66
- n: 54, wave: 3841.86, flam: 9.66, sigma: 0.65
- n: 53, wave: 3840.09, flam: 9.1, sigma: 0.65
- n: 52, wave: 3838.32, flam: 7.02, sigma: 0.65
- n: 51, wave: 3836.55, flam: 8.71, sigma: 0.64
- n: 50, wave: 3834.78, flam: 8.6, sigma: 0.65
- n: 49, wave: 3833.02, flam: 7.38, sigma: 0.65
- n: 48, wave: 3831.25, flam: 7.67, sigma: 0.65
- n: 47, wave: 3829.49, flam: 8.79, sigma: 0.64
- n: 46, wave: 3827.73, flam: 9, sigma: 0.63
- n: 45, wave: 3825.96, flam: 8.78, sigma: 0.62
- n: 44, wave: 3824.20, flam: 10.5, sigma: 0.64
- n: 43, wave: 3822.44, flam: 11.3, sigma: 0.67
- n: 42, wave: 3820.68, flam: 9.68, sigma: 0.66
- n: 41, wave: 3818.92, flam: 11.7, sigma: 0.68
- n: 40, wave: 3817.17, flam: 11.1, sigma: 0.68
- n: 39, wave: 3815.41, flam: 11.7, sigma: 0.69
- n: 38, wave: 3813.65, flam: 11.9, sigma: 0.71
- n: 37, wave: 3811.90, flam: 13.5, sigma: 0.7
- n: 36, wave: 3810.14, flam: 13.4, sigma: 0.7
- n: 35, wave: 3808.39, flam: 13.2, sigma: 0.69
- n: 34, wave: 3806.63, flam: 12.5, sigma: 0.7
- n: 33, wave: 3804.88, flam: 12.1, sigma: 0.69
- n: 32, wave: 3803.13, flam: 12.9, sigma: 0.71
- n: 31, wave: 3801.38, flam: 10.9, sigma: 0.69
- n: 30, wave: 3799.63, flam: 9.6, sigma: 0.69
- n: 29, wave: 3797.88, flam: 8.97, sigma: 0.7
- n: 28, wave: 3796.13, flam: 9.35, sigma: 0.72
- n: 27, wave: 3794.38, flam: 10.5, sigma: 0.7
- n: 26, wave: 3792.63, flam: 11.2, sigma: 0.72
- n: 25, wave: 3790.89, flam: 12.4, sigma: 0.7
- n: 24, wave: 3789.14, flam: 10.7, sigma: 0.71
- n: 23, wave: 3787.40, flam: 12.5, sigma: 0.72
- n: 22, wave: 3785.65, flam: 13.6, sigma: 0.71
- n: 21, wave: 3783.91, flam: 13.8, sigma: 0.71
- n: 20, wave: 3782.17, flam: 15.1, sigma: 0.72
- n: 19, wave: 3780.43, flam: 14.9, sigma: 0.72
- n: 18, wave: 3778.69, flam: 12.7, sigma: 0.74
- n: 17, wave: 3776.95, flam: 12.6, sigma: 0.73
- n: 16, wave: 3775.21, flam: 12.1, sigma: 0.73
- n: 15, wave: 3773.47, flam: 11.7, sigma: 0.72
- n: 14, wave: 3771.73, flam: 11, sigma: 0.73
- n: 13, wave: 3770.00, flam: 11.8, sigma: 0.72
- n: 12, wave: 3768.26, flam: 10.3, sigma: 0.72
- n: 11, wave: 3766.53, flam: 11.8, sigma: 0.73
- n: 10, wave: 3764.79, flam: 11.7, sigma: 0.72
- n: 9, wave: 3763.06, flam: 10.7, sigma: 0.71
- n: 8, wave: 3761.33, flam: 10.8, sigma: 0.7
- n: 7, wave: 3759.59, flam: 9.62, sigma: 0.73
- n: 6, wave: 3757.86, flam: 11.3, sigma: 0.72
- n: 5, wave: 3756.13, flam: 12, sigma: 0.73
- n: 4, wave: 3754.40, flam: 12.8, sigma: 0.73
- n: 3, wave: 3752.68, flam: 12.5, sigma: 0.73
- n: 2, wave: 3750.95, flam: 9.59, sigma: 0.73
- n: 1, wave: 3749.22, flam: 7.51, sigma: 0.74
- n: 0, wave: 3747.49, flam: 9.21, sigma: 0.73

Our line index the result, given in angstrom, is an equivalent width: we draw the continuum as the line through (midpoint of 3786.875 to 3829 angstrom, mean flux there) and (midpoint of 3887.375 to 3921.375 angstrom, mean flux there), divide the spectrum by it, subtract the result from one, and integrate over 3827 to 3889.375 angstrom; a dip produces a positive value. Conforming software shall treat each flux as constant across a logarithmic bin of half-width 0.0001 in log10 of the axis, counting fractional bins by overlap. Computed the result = 6.8 angstrom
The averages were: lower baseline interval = 11.2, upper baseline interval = 13.6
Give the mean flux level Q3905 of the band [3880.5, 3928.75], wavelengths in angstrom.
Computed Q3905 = 13.1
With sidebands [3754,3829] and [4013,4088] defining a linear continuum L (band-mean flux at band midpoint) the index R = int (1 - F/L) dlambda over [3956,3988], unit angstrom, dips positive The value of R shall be 8.4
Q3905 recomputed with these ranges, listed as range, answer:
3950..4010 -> 14.9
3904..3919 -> 14.3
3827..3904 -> 11.5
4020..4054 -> 19.3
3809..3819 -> 12.3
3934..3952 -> 11.4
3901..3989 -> 12.4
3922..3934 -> 9.82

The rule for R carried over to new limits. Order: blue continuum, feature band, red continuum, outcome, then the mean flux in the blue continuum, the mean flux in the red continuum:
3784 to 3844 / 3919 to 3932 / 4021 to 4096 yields 3.1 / 10.7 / 19.2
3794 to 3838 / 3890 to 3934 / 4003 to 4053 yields 5.6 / 10.5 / 19.4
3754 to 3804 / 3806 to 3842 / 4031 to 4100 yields 7.1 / 11.7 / 18.9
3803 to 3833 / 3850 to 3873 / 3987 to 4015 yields 1.0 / 11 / 18.7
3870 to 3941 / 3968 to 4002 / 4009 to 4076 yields 2.3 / 11.9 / 19.3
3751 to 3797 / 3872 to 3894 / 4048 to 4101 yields 3.6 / 11.9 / 18.9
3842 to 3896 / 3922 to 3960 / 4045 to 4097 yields 7.7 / 12.1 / 19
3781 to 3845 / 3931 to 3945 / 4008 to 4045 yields 6.4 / 10.9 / 19.8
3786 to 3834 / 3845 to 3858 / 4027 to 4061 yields 0.1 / 10.9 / 19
